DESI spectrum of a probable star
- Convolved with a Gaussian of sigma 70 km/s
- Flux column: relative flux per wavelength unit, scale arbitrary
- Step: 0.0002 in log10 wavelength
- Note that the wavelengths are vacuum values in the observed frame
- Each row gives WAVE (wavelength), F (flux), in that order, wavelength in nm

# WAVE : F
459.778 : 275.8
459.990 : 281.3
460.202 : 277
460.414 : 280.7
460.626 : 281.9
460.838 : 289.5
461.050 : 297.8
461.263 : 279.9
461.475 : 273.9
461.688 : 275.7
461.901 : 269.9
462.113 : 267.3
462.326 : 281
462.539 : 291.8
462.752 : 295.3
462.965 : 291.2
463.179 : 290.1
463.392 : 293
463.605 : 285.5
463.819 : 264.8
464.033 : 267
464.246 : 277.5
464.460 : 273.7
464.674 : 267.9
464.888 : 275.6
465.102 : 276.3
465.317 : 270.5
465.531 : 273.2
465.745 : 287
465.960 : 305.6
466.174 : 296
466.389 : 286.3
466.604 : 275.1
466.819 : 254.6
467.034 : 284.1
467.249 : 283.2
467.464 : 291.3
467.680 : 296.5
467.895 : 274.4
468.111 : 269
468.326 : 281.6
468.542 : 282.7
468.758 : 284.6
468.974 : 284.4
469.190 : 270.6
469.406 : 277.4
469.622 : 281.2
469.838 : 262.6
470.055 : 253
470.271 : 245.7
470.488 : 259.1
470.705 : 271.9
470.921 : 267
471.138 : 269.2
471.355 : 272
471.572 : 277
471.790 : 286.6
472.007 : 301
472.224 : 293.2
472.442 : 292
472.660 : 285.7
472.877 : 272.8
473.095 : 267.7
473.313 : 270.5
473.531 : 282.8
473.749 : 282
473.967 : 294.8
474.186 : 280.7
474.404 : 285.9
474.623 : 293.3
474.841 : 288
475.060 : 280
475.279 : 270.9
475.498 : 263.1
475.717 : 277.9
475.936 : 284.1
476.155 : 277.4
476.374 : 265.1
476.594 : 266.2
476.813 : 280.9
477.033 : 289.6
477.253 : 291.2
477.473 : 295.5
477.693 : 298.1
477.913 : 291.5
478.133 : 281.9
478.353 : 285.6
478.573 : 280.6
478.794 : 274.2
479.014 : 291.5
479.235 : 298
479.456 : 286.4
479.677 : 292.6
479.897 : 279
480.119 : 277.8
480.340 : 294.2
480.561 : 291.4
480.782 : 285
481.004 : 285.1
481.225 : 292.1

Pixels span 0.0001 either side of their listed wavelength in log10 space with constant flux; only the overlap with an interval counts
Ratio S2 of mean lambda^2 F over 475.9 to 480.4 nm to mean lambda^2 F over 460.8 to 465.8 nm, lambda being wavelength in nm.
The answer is 1.1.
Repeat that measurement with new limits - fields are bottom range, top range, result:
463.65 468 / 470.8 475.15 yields 1.04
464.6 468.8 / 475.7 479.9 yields 1.06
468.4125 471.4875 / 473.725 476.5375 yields 1.06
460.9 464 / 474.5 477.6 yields 1.05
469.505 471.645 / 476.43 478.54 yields 1.11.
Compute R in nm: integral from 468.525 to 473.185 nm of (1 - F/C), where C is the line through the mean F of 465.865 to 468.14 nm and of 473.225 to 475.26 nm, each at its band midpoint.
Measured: 0.14 nm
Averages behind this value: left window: 284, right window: 284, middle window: 275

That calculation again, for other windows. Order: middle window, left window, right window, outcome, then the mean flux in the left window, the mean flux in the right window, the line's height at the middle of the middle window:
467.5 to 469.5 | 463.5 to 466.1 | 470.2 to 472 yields -0.051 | 277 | 271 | 274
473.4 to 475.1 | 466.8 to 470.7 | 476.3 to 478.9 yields -0.035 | 275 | 284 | 280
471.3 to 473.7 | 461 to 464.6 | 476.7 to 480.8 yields 0.023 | 280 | 288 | 285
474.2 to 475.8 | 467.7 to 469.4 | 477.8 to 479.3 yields 0.020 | 279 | 286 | 284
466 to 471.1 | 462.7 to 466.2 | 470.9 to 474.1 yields 0.103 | 281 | 281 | 281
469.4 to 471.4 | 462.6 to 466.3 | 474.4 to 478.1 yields 0.120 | 282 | 282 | 282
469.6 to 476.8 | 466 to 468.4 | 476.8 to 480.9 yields 0.214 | 282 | 288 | 285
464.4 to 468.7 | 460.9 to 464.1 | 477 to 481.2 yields 0.045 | 282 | 288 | 283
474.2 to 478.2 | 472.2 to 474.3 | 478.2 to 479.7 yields 0.028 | 282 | 286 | 284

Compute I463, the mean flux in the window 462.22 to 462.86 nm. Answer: 289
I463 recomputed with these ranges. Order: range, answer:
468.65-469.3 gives 280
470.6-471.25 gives 270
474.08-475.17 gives 286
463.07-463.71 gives 290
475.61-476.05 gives 281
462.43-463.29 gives 292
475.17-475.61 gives 267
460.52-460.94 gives 286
